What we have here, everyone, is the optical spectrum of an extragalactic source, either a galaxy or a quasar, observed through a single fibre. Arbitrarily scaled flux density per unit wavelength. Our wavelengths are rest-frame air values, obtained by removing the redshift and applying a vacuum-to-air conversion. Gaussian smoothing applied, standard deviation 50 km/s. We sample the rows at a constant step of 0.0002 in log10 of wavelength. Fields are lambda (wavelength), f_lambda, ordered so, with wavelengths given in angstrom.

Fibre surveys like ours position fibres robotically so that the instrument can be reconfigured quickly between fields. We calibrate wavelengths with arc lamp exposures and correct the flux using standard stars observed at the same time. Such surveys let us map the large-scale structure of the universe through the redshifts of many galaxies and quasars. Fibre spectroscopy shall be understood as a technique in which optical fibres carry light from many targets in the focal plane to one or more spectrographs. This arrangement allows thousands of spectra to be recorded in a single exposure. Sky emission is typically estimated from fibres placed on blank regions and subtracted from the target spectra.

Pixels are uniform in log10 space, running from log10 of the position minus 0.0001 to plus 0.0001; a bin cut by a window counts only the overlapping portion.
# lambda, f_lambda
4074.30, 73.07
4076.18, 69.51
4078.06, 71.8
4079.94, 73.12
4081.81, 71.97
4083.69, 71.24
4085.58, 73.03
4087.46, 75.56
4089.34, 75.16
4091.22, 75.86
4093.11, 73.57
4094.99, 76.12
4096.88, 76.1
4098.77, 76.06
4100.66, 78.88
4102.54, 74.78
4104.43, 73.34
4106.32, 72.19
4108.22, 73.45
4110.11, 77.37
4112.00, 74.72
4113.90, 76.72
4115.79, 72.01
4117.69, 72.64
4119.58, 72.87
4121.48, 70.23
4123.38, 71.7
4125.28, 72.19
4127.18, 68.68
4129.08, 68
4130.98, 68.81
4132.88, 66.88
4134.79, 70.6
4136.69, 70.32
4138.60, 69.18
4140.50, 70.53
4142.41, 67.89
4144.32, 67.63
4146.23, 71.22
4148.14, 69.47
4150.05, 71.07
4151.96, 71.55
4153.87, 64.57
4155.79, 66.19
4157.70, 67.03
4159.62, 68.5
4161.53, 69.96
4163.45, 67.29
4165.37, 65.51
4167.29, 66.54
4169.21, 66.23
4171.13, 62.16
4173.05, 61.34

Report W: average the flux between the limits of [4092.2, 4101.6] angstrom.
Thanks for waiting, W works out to 76.2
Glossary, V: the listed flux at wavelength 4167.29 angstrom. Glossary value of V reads 66.54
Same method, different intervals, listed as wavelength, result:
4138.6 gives 69.18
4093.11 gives 73.57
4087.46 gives 75.56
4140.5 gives 70.53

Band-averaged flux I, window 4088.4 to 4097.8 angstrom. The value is 75.4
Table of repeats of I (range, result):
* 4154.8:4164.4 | 67.8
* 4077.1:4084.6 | 72.1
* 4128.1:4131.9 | 68.5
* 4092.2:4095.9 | 75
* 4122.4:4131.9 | 69.9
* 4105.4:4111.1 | 74.3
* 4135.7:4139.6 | 69.9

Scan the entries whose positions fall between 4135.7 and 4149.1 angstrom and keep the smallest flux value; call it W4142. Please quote 67.63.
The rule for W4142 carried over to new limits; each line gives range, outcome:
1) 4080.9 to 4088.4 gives 71.24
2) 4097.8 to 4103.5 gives 74.78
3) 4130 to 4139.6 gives 66.88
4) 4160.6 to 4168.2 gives 65.51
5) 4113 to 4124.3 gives 70.23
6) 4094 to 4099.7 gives 76.06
